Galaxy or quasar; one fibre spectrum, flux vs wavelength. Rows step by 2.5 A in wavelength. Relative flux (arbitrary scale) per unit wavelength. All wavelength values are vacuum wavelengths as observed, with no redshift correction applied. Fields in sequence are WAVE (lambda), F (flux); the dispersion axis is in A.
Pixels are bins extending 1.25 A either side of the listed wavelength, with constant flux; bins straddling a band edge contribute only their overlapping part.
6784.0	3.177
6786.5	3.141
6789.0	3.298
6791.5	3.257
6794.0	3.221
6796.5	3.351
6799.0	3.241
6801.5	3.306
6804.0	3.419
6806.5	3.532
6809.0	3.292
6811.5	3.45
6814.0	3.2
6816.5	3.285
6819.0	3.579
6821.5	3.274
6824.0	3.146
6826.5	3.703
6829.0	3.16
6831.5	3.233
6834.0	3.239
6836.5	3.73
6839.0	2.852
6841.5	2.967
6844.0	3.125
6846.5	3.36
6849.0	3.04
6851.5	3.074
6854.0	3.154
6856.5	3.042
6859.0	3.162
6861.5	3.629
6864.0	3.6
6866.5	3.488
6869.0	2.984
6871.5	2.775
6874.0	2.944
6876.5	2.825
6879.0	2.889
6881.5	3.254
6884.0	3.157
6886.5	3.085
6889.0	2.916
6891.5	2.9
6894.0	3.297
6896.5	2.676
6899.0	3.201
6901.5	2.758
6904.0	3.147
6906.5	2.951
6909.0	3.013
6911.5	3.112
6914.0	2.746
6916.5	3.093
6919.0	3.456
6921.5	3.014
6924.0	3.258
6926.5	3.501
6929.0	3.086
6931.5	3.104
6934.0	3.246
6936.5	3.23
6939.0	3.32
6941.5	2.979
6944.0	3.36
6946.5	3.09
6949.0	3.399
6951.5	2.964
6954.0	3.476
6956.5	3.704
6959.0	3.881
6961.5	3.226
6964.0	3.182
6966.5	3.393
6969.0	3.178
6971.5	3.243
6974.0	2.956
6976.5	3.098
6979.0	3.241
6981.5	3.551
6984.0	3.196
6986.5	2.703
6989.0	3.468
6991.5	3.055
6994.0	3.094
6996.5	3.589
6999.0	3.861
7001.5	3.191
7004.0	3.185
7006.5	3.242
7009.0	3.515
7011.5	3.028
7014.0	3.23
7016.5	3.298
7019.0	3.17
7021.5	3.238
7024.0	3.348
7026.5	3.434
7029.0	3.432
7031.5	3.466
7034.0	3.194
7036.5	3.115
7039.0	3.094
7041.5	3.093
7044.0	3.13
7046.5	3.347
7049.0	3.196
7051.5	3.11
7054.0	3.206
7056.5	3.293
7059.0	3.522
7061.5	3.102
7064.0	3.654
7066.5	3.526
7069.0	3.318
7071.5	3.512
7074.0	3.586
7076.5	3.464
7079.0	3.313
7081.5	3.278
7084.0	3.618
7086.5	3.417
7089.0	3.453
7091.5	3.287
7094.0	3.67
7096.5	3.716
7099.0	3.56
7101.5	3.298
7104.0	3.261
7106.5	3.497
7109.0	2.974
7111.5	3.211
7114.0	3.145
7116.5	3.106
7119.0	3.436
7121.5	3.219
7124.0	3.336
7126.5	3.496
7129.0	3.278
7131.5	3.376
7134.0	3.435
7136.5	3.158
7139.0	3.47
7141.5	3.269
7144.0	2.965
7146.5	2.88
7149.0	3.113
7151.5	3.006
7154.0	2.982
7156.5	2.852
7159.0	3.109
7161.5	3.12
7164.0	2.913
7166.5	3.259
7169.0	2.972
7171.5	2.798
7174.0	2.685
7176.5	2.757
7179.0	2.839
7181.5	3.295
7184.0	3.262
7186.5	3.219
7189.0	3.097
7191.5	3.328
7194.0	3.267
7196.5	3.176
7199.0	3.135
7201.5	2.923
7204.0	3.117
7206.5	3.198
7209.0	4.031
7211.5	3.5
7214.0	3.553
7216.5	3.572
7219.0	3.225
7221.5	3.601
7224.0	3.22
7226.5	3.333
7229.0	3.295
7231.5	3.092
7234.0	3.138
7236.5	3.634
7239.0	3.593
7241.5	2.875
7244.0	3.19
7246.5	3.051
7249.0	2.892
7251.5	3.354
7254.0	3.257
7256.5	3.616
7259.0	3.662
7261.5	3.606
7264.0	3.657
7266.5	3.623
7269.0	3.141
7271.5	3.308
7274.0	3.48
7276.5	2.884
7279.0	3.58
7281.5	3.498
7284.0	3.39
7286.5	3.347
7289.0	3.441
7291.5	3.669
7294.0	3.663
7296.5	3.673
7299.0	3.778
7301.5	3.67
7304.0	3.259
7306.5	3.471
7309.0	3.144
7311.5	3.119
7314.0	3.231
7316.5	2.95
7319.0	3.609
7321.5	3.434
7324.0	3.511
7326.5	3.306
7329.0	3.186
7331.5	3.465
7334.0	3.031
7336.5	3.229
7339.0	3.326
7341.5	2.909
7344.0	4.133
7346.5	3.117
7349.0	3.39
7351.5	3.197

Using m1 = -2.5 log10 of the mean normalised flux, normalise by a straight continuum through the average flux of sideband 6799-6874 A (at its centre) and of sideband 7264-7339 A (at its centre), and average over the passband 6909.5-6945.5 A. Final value 0.04 mag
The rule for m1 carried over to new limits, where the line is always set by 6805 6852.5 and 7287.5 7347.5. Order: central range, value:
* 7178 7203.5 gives 0.07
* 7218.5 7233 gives 0.02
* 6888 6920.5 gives 0.09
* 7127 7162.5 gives 0.07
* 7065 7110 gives -0.03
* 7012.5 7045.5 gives 0.02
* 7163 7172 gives 0.12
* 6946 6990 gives 0.01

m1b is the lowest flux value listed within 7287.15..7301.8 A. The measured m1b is 3.441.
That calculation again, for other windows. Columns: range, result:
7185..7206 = 2.923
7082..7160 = 2.852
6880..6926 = 2.676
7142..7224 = 2.685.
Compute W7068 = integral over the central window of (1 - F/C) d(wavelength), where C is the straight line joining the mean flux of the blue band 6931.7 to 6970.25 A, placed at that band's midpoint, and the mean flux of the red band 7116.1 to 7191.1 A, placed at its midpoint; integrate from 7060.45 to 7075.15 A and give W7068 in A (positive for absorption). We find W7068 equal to -1.2 A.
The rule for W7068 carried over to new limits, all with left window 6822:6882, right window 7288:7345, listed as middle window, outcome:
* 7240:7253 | 1.1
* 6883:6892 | 0.5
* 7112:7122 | 0.2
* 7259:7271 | -0.5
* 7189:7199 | 0.4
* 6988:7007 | -0.5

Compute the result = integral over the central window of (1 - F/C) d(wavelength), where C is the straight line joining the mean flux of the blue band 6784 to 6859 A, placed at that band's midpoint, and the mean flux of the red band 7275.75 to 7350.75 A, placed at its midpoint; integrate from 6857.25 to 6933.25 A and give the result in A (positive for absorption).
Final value 4.1 A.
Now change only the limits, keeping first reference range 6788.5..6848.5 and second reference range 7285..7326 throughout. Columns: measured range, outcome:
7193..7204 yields 0.9 A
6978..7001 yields 0.3 A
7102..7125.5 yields 0.9 A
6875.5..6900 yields 2.2 A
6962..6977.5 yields 0.7 A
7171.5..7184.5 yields 1.8 A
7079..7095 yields -0.3 A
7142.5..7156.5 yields 1.7 A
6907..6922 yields 1.2 A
